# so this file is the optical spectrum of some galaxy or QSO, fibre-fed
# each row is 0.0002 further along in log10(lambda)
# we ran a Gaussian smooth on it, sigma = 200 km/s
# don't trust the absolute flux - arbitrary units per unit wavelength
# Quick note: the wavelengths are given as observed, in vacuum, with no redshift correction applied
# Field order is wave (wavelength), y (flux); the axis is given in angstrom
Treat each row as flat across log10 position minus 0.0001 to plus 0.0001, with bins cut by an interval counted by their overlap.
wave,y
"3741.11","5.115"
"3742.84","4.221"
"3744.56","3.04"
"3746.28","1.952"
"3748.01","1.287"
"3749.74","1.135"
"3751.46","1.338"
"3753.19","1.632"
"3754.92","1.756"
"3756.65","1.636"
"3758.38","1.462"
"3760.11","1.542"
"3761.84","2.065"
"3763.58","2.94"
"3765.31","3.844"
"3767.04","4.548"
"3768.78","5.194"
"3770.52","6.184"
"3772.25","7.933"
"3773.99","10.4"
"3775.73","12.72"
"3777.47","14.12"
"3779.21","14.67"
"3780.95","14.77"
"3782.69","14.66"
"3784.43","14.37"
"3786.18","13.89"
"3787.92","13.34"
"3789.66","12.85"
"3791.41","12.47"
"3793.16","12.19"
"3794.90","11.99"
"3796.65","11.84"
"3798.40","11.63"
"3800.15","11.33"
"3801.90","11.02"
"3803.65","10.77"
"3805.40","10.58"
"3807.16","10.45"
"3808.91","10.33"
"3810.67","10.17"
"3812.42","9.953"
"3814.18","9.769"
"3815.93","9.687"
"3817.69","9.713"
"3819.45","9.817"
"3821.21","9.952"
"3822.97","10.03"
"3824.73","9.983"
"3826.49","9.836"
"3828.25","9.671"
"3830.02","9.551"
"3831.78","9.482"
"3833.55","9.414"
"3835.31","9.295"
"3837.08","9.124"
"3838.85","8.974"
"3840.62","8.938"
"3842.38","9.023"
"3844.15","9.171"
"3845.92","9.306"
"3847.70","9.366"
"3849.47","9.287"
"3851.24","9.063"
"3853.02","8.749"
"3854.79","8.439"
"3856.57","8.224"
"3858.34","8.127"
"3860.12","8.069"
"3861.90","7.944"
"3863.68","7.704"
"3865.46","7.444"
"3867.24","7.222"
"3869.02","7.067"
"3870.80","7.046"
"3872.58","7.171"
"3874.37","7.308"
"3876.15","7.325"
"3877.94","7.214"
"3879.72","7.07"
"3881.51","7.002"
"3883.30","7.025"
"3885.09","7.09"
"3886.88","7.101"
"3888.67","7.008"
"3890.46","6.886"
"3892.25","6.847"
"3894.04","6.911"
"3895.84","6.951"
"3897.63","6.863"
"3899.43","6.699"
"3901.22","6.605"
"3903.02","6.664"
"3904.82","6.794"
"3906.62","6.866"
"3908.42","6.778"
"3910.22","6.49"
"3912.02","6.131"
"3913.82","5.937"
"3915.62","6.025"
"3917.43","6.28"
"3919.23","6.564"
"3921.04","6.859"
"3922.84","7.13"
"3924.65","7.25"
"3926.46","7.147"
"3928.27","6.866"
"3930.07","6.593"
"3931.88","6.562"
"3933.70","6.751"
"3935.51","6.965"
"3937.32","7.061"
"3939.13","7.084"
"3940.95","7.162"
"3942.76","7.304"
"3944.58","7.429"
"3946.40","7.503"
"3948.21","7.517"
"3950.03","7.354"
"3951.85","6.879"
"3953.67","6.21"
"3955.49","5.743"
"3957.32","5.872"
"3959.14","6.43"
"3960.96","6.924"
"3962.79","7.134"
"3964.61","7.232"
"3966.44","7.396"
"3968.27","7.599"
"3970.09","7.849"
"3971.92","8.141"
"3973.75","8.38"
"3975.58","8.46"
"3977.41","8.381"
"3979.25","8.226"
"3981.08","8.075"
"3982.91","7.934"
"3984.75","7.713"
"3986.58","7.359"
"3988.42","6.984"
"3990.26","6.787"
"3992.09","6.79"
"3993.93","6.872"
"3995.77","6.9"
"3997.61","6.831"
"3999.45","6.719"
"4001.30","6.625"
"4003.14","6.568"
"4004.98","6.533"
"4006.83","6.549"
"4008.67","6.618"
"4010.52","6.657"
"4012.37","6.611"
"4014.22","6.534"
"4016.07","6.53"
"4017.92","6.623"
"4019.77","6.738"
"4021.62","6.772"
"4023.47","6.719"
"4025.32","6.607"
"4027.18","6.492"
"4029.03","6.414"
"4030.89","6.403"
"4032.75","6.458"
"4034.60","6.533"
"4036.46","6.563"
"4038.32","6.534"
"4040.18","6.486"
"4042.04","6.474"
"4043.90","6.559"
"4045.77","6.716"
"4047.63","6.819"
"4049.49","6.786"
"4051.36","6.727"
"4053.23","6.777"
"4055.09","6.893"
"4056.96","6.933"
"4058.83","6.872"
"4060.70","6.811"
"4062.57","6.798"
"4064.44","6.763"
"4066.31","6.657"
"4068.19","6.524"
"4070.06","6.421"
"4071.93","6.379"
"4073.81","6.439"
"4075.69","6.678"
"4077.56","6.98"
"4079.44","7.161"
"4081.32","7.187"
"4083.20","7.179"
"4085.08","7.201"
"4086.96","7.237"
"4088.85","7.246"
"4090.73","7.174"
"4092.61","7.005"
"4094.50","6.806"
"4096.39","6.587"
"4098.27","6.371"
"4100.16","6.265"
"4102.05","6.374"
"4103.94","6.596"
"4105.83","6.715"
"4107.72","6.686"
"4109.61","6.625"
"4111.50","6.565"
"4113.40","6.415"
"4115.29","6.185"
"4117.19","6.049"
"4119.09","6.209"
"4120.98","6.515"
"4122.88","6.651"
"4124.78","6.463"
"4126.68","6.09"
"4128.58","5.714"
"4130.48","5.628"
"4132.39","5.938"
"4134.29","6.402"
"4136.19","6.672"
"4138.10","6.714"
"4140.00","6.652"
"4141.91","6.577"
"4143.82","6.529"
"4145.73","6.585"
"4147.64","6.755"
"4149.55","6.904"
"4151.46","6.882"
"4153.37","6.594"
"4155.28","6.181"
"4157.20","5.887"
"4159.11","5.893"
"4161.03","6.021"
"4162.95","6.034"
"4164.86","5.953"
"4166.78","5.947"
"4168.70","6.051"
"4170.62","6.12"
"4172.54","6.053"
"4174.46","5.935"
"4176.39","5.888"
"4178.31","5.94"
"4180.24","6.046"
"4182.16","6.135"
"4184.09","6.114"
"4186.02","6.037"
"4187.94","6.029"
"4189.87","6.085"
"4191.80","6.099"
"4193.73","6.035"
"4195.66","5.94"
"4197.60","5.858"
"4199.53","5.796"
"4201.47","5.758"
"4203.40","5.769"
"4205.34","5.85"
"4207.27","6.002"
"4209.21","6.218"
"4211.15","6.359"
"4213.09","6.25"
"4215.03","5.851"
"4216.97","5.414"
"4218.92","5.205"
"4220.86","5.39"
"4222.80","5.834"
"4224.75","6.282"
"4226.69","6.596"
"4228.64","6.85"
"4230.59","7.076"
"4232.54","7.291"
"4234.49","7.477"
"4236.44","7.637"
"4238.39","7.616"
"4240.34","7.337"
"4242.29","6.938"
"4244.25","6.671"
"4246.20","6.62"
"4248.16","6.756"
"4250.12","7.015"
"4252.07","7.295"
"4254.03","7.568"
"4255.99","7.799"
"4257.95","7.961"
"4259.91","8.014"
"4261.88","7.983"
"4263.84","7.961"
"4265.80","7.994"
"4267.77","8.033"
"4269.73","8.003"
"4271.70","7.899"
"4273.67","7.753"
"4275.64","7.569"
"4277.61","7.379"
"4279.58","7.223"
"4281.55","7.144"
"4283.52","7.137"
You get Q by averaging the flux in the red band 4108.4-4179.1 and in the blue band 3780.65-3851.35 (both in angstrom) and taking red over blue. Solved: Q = 0.6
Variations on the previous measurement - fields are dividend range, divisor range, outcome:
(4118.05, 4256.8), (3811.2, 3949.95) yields 0.81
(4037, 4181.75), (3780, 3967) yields 0.77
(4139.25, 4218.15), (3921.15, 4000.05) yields 0.85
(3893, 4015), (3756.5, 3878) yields 0.76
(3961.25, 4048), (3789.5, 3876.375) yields 0.74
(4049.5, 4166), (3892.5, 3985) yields 0.93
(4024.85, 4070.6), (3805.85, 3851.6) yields 0.69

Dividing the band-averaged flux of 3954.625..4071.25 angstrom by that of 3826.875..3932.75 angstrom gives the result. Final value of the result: 0.91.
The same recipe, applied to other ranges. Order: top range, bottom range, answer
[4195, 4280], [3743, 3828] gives 0.81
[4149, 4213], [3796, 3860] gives 0.63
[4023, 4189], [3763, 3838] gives 0.62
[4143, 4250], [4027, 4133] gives 0.95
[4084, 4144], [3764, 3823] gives 0.61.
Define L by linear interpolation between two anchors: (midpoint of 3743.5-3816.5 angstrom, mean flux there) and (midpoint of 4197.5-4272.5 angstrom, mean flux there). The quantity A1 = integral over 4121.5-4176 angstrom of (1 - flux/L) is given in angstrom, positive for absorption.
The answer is 6.46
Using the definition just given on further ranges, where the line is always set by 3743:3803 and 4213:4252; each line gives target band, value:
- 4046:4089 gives 1.43 angstrom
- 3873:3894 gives 1.37 angstrom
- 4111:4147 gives 2.93 angstrom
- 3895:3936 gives 4.38 angstrom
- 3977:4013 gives 0.99 angstrom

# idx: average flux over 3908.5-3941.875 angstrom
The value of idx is 6.72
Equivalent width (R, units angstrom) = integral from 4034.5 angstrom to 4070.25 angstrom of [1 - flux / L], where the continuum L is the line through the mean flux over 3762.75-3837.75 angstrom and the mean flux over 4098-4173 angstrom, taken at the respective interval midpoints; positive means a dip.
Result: 3.2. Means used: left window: 10.4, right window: 6.34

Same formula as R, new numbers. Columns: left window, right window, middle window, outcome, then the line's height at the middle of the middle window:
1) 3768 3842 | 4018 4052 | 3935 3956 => 3.03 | 8.23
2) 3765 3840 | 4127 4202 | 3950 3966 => 3.78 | 8.68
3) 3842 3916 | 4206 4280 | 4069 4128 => 4.36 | 7.18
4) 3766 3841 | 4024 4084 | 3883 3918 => 9.28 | 9.11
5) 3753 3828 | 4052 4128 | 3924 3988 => 4.96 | 7.89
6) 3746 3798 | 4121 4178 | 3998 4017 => 0.68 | 6.85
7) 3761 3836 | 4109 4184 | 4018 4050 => 4.04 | 7.54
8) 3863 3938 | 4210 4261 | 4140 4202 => 6.10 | 6.83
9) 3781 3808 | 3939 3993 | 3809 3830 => 3.09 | 11.6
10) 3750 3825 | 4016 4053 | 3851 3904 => 5.38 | 8.16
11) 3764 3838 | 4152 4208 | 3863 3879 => 3.99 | 9.68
